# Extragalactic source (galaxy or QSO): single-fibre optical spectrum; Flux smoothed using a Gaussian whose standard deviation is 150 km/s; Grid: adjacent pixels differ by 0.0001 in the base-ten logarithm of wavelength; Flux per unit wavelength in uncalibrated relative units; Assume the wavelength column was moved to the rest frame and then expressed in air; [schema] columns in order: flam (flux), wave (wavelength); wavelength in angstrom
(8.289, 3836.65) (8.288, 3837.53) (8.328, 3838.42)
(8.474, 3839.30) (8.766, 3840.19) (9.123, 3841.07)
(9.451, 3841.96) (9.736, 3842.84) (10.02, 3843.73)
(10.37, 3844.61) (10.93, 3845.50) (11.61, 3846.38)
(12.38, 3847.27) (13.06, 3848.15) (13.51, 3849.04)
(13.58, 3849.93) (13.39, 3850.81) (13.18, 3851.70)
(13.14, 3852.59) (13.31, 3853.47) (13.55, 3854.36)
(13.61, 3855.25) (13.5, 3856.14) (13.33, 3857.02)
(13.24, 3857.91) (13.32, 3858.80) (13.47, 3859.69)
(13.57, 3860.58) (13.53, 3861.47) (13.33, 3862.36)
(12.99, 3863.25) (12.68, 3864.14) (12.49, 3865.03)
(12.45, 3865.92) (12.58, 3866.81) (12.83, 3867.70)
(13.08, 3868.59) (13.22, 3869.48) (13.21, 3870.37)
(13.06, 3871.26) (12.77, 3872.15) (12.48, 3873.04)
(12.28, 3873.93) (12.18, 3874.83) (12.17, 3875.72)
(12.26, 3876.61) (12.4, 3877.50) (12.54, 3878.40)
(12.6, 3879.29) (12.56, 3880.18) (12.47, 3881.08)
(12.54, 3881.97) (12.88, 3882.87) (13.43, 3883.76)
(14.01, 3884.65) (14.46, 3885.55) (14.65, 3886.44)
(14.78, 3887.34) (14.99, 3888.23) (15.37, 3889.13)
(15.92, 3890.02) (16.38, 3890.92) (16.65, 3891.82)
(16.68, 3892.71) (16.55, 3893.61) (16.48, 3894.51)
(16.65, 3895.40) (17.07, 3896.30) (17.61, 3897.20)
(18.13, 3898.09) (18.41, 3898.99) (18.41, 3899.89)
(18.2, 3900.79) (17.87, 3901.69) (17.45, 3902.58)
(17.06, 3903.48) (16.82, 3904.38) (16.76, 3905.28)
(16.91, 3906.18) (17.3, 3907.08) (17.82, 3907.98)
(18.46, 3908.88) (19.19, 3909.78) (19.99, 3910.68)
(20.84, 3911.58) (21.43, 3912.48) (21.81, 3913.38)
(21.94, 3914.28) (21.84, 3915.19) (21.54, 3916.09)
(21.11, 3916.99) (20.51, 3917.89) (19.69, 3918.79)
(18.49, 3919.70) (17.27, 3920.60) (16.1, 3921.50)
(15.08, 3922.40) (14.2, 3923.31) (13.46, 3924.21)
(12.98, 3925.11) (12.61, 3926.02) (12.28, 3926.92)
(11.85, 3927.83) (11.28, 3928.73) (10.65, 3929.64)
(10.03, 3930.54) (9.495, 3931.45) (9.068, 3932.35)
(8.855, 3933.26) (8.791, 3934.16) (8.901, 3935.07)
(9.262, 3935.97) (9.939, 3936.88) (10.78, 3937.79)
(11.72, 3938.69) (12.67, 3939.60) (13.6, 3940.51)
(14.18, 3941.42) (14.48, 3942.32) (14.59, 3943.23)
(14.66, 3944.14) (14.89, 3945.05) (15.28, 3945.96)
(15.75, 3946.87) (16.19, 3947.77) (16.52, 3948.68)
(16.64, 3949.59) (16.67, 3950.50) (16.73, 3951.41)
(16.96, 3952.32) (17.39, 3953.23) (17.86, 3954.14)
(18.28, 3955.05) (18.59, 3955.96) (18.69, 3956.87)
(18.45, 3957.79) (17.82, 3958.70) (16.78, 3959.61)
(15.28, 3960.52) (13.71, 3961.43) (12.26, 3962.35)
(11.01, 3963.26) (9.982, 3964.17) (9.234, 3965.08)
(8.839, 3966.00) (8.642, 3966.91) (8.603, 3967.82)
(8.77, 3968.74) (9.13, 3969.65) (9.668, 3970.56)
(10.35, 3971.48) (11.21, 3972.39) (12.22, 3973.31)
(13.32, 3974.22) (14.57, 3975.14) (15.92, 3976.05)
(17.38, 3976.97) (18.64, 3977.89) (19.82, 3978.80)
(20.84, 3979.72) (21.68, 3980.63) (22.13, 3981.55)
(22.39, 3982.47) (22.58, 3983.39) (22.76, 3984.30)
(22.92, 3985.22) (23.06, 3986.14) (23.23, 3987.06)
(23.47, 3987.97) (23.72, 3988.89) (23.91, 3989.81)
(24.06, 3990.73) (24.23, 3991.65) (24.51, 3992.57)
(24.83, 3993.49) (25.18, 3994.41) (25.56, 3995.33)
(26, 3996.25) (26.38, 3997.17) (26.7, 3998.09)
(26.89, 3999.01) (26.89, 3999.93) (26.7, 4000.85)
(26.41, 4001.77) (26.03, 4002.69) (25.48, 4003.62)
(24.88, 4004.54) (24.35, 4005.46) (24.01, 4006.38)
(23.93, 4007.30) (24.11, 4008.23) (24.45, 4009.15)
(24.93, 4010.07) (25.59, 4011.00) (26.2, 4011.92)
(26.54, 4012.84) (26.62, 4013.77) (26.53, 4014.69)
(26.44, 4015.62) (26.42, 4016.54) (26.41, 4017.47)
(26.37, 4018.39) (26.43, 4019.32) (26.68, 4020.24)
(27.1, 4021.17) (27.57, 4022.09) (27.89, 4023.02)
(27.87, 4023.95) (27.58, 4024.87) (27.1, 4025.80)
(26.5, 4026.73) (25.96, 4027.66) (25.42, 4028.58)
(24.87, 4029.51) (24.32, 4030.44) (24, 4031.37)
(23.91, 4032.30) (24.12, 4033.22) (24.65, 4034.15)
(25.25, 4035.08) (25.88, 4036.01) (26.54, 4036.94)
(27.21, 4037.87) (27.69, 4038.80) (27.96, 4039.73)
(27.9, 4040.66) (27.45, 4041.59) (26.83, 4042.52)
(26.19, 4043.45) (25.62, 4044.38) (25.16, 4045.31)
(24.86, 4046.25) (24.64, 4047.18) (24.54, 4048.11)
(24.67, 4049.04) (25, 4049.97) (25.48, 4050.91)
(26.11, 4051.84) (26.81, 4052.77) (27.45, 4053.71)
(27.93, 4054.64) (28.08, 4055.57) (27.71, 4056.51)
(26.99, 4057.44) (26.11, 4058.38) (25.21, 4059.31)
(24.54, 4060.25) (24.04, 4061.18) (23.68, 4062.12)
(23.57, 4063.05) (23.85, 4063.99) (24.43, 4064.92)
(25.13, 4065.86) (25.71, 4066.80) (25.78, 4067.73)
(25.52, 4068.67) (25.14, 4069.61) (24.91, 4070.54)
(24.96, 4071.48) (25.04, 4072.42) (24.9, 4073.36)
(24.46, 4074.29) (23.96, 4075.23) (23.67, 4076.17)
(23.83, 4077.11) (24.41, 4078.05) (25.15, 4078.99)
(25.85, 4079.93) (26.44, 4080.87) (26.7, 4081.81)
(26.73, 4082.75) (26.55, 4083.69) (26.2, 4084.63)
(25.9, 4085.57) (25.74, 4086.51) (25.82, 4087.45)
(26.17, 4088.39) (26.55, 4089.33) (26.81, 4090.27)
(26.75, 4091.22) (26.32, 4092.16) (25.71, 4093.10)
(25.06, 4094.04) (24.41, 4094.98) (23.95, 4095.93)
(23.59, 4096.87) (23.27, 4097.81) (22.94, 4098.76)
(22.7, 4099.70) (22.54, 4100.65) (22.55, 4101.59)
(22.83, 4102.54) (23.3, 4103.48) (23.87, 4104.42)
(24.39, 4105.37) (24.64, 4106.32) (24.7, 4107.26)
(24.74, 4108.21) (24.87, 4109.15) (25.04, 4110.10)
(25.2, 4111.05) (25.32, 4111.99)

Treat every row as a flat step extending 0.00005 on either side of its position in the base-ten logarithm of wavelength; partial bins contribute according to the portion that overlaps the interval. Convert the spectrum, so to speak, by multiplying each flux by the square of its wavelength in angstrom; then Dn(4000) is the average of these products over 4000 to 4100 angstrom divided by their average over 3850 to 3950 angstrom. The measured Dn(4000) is 1.88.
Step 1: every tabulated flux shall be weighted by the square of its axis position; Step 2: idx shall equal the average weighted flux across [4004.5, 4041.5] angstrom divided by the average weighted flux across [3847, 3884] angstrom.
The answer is 2.2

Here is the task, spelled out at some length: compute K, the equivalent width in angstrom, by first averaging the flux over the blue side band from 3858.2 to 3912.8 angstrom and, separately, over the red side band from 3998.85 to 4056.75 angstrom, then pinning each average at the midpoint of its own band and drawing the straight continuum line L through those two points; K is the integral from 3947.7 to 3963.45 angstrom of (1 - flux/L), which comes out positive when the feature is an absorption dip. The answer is 3.0 angstrom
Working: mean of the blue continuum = 15.1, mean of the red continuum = 26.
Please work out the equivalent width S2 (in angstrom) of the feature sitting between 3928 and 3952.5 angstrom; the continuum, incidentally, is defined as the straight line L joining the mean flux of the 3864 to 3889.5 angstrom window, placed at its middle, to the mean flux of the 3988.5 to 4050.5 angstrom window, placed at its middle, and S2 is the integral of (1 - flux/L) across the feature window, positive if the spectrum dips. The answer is 7.78 angstrom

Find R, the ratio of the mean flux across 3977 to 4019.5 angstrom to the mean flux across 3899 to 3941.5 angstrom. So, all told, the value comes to 1.6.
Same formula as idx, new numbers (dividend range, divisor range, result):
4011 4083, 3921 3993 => 1.76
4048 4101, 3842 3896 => 2.10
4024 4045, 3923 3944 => 2.37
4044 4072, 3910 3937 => 1.80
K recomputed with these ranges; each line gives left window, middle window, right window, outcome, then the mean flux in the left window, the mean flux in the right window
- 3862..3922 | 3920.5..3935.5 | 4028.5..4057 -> 5.3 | 15.9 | 26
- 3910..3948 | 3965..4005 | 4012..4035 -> 3.2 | 14.8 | 26.1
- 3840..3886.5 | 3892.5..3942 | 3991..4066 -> 2.9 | 12.6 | 25.8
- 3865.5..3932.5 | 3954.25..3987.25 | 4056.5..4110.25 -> 5.9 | 15.5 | 24.9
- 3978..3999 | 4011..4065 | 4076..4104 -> -3.9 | 23.6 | 25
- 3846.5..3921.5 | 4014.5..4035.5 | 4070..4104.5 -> -3.9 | 15.4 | 24.9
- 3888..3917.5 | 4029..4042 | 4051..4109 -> -1.4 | 18.2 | 25.1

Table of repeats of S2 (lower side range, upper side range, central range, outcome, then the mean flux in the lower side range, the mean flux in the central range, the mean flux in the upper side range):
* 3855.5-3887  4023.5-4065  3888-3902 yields -2.1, 13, 17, 25.8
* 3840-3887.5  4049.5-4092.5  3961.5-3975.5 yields 6.3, 12.6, 10.6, 25.6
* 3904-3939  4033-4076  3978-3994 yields -2.0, 15.3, 22.9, 25.6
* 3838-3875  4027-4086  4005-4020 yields -2.0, 12.3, 25.6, 25.6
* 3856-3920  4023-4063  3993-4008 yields -1.6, 15.7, 25.6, 25.9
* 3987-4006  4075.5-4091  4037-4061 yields -0.7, 25.3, 26.3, 25.8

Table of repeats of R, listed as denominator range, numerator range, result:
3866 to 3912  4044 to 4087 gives 1.66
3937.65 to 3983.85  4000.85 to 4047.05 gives 1.73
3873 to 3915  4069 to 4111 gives 1.54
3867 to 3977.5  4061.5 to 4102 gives 1.70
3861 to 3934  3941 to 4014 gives 1.27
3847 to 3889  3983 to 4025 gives 1.93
